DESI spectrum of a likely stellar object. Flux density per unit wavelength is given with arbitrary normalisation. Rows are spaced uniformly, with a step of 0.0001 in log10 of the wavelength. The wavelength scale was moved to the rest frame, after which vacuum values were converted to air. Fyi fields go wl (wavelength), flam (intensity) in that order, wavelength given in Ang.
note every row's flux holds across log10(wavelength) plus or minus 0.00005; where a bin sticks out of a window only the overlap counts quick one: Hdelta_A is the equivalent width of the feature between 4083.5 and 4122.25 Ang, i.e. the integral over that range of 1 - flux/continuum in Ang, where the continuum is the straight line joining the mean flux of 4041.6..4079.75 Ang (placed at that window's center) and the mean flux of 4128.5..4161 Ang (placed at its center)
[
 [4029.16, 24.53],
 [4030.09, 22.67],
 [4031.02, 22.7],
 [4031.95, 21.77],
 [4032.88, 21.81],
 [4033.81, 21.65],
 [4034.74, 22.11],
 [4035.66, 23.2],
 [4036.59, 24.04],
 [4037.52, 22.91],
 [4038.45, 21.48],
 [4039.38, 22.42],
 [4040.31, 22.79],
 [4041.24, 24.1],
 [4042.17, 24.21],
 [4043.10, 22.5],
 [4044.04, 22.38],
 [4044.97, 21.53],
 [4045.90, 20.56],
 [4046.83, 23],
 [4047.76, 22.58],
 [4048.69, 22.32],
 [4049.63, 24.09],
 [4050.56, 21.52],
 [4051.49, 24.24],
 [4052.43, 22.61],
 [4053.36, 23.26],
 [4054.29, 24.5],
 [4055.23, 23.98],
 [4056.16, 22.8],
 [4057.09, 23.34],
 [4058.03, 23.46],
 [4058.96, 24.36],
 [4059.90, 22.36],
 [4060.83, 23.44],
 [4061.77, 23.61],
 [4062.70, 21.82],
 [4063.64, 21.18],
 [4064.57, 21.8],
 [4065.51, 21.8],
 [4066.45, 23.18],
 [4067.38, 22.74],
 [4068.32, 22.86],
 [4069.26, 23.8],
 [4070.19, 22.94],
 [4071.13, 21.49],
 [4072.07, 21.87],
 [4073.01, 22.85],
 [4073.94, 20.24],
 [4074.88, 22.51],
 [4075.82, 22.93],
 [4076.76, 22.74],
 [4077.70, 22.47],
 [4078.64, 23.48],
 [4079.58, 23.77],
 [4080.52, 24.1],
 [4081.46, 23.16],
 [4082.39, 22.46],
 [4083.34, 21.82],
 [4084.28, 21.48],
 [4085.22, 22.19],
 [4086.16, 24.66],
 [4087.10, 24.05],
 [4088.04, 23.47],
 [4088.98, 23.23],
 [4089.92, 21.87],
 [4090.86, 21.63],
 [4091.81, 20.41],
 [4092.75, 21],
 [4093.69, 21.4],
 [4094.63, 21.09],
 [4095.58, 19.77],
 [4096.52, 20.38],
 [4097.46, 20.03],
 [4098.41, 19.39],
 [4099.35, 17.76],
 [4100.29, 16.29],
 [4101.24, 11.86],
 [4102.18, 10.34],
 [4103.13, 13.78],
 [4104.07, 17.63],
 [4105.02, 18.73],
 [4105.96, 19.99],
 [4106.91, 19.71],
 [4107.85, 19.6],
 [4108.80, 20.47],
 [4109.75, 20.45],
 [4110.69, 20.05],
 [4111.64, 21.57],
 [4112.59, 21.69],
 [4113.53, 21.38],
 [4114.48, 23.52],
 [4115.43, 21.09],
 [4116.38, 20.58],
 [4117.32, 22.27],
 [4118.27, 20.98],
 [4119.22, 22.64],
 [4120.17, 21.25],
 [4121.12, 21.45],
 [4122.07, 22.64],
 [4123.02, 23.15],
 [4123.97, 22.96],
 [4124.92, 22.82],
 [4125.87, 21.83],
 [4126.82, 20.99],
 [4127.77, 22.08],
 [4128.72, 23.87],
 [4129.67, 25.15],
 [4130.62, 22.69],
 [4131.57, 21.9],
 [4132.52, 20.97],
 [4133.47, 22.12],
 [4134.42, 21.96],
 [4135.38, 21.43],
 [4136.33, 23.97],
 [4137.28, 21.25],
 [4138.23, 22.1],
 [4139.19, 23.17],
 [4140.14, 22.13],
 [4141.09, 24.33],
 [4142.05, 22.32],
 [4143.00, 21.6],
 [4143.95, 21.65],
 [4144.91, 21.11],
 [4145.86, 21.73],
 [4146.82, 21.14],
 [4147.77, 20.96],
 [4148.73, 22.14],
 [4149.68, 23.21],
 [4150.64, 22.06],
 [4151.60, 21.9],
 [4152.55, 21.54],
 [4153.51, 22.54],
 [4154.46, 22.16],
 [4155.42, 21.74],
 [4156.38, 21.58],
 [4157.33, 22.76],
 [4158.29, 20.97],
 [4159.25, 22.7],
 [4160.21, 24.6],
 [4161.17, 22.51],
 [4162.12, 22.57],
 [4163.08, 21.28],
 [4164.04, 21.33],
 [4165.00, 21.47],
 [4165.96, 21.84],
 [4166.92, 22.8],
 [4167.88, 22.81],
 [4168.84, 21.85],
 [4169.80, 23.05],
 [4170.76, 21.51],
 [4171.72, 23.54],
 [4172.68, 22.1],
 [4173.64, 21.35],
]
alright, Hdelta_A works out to 3.8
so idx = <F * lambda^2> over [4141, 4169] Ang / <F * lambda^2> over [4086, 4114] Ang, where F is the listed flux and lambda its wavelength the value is 1.1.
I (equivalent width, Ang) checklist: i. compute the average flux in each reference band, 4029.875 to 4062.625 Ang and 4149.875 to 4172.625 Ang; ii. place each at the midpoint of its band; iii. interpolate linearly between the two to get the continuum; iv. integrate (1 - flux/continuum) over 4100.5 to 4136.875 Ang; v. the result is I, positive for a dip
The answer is 2.7 Ang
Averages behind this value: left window 22.9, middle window 20.8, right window 22.2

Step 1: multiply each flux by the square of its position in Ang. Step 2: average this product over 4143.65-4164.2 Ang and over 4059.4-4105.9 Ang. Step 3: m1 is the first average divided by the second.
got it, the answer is 1.1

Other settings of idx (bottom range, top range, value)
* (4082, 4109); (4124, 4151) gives 1.14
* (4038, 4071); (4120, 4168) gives 1.02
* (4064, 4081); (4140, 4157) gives 1.01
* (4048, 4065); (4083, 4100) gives 0.94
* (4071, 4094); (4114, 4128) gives 1.00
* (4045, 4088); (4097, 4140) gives 0.93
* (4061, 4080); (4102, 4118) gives 0.90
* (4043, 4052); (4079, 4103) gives 0.94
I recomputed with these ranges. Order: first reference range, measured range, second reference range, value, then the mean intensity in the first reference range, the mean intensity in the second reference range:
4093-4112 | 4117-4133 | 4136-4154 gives -1.5 Ang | 18.5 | 22.1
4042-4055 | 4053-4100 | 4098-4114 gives -4.0 Ang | 22.8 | 18.3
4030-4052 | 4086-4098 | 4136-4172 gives 0.4 Ang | 22.6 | 22.2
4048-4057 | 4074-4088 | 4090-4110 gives -1.7 Ang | 23.2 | 18.7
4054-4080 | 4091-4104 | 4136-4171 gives 2.6 Ang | 22.8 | 22.2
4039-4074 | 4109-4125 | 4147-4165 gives 0.4 Ang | 22.8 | 22.1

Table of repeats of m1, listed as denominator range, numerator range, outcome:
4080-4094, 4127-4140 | 1.02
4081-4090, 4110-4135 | 0.98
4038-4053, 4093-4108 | 0.82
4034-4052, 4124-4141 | 1.03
